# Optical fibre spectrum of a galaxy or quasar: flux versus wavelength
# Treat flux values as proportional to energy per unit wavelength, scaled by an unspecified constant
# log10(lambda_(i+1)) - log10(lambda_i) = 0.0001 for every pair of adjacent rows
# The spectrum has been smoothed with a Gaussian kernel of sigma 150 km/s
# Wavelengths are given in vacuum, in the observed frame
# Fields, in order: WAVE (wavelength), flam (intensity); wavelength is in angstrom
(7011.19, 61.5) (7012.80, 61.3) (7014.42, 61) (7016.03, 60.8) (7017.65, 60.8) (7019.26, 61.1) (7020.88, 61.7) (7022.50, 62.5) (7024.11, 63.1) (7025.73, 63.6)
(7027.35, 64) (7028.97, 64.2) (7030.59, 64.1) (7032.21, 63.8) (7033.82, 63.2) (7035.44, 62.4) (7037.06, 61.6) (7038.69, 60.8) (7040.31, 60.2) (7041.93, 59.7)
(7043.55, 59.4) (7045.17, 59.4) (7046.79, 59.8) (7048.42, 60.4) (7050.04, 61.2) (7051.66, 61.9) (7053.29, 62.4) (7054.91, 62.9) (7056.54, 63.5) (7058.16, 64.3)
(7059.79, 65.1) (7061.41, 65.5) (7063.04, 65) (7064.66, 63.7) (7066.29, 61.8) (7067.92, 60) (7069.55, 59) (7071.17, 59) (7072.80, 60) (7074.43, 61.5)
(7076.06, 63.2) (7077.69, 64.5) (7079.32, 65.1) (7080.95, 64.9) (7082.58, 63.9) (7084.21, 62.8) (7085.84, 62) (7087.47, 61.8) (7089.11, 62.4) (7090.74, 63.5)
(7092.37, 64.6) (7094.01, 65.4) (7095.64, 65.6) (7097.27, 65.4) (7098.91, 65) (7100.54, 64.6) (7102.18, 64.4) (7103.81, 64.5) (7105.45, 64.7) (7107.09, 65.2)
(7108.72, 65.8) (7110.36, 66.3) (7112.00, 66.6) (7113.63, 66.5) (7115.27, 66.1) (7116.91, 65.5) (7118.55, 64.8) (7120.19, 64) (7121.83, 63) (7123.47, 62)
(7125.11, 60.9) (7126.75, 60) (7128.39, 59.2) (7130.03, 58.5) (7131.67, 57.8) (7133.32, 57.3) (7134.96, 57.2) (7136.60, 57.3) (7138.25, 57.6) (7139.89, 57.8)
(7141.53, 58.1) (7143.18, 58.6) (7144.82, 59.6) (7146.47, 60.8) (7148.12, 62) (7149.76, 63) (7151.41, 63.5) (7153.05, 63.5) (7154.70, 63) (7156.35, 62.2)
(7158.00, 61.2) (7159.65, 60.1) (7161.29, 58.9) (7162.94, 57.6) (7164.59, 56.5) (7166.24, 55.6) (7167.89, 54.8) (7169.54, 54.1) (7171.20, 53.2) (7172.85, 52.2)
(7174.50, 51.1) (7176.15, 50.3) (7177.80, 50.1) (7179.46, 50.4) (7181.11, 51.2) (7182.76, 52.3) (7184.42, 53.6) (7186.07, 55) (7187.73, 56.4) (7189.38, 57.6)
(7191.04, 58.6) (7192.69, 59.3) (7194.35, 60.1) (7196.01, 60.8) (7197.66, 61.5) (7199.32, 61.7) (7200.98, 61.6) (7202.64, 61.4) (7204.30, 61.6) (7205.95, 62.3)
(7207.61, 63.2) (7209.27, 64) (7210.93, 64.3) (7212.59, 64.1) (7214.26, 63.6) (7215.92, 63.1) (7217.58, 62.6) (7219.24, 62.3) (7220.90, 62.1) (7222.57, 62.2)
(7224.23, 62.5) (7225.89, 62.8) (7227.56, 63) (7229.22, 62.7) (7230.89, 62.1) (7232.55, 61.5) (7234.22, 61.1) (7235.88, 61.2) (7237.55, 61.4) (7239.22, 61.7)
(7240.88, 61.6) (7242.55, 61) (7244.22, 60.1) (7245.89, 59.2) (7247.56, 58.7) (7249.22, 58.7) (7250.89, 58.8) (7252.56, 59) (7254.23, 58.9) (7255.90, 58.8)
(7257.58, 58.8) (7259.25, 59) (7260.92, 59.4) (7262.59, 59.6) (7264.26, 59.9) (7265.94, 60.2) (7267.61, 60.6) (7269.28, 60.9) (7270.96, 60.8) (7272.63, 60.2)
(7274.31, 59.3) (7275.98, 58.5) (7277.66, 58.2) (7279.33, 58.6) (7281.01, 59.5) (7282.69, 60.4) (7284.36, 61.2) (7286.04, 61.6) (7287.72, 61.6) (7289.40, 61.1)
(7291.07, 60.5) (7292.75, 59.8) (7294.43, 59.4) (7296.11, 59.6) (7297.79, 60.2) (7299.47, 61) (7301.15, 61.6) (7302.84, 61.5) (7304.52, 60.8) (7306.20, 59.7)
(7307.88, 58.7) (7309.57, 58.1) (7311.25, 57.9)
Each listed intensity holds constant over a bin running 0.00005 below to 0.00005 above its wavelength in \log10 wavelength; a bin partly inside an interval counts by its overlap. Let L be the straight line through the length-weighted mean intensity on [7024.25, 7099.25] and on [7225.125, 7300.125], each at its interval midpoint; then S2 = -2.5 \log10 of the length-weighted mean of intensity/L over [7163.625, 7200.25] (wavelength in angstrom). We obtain 0.11 mag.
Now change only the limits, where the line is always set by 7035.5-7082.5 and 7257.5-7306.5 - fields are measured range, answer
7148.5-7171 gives 0.03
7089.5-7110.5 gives -0.06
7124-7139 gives 0.05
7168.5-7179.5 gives 0.18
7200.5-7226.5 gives -0.04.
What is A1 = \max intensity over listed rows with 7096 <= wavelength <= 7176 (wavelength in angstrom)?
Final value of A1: 66.6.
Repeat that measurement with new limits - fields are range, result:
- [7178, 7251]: 64.3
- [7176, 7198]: 61.5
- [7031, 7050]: 63.8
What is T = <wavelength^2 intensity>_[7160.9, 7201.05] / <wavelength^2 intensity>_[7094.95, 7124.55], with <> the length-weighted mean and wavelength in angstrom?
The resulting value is 0.87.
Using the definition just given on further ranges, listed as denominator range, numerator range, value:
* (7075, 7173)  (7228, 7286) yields 1.01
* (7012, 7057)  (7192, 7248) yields 1.05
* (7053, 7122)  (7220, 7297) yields 0.99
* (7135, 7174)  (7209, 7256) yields 1.07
